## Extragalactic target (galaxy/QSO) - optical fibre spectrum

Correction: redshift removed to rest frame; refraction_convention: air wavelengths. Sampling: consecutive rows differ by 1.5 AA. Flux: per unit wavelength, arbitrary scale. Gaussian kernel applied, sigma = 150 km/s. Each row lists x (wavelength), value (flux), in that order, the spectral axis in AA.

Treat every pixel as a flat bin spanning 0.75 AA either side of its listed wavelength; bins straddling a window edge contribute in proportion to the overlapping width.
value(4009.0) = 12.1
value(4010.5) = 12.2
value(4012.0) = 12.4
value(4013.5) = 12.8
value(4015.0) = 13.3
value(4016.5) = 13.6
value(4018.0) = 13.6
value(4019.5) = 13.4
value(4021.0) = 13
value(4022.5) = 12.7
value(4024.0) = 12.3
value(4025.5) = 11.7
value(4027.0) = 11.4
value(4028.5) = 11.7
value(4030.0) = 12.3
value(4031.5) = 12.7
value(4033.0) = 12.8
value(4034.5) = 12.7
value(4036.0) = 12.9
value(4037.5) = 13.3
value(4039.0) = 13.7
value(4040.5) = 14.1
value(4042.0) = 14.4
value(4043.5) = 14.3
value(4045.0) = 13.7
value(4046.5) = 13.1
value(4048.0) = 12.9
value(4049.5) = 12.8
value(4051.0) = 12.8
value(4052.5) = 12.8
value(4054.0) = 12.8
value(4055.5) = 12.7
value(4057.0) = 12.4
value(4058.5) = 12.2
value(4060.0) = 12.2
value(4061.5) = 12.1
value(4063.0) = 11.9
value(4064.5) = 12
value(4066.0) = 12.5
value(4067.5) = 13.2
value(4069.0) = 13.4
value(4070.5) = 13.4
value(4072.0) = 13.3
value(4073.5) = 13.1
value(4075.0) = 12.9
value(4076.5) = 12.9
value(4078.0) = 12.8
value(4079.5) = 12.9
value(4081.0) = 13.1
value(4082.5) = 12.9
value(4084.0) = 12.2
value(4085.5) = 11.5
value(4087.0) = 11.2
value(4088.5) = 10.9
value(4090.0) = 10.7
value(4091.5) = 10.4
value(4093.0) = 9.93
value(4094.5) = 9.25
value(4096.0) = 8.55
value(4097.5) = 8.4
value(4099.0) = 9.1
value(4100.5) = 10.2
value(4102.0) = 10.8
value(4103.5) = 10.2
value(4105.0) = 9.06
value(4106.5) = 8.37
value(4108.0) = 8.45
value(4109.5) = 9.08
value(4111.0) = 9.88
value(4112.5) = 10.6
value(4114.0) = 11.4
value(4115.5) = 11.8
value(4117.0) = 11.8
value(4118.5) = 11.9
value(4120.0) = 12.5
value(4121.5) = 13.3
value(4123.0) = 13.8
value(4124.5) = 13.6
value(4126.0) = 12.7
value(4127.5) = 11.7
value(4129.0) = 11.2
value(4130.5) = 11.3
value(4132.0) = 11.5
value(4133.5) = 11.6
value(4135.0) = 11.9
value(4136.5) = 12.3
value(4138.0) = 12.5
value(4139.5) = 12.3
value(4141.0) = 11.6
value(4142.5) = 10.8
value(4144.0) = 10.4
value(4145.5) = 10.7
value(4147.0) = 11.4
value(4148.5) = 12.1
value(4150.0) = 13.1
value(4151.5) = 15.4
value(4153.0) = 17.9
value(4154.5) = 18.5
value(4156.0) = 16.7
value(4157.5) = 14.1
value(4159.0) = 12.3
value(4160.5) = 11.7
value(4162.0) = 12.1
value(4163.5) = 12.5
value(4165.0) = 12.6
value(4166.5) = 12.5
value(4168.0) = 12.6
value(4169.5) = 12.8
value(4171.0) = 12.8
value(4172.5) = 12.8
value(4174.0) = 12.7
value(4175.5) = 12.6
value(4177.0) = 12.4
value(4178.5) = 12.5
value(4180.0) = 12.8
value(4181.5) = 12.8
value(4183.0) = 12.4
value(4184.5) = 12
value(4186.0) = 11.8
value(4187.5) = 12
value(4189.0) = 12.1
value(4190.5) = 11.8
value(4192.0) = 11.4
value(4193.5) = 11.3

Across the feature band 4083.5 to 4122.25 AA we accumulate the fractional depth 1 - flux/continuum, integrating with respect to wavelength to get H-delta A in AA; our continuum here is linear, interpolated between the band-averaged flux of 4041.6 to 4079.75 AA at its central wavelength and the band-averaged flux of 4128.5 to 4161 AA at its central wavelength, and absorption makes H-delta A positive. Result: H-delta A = 7.3 AA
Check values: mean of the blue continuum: 12.9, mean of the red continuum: 12.8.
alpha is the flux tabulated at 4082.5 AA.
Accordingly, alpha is 12.9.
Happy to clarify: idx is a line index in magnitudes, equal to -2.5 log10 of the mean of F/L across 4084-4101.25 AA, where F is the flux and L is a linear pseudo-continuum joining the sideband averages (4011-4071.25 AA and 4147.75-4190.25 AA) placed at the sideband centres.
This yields 0.271 mag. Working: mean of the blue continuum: 12.8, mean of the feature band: 10.1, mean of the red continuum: 13.1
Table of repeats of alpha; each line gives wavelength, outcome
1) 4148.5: 12.1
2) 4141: 11.6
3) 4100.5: 10.2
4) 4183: 12.4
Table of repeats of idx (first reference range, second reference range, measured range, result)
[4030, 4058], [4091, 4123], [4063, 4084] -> -0.10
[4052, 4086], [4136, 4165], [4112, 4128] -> 0.05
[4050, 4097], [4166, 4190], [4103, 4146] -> 0.09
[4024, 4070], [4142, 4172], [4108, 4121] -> 0.18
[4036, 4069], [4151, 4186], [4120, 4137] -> 0.08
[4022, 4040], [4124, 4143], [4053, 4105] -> 0.05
